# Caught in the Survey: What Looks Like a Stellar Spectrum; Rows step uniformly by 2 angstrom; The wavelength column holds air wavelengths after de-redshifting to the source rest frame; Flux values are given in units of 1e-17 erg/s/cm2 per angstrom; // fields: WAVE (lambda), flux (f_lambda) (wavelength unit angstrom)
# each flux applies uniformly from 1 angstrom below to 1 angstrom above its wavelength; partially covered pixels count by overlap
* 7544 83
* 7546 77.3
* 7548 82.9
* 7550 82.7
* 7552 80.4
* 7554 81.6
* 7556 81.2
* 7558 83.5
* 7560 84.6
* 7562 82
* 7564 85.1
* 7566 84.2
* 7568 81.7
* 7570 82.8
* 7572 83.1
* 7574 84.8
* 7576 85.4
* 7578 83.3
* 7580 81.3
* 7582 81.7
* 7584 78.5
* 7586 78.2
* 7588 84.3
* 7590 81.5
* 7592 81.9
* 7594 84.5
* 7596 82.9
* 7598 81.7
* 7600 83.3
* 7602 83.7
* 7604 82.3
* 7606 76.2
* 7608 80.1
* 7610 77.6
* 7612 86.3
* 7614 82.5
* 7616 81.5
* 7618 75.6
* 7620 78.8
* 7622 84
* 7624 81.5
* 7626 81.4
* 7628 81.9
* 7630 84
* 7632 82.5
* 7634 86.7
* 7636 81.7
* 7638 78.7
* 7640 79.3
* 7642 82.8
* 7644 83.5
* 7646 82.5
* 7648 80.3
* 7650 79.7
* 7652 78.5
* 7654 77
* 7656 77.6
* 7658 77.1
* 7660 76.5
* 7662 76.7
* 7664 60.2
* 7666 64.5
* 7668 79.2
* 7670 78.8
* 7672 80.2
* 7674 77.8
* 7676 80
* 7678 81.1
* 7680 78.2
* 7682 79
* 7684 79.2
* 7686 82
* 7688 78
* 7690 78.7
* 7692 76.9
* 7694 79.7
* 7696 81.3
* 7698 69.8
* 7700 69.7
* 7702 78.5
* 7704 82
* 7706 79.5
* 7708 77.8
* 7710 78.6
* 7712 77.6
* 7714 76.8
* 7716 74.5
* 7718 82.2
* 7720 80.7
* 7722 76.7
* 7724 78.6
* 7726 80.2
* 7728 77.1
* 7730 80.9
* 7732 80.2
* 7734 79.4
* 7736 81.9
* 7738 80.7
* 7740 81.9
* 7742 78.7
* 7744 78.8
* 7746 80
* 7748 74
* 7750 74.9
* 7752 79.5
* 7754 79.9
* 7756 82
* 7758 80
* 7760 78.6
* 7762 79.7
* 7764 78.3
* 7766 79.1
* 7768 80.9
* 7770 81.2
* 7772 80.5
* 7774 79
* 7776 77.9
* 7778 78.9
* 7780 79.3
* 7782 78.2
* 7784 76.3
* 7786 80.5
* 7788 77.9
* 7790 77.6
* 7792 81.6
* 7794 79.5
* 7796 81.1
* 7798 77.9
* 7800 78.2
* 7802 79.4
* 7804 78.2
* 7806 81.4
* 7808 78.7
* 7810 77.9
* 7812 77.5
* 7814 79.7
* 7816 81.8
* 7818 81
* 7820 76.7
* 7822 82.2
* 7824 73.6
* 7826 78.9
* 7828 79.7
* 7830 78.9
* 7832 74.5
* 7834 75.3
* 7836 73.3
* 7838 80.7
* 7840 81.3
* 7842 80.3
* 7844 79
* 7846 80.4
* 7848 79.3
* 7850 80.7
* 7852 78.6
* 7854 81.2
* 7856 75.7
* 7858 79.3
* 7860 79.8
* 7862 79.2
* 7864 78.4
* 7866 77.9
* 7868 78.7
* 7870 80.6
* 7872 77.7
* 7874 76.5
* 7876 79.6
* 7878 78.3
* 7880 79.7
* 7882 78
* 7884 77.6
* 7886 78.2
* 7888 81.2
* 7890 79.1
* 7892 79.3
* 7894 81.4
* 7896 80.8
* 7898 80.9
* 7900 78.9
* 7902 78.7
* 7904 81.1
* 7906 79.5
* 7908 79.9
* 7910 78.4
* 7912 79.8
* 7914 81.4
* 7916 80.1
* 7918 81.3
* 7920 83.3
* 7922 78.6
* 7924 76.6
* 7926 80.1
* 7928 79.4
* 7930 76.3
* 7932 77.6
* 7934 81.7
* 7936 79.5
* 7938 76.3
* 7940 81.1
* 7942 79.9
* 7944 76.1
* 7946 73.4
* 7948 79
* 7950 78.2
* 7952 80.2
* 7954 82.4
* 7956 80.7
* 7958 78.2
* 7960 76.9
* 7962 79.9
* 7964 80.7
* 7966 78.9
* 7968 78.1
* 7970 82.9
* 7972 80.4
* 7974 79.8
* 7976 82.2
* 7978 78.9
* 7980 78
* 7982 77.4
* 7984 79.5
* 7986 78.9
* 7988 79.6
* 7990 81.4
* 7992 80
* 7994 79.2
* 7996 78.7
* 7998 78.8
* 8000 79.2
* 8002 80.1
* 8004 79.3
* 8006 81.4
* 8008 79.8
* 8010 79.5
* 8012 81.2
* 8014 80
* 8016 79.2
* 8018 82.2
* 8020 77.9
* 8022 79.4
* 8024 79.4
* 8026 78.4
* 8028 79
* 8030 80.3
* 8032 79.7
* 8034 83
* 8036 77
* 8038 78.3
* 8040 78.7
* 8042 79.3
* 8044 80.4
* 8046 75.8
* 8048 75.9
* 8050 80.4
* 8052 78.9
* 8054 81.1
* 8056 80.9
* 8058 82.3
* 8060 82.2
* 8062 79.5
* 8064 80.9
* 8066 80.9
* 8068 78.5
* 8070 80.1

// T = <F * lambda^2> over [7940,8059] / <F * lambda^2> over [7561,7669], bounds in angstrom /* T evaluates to 1.09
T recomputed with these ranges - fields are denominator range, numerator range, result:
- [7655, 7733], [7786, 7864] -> 1.05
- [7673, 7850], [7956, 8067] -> 1.08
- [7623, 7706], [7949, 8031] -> 1.10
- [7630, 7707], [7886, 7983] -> 1.09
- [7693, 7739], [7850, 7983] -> 1.06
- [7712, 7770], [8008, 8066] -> 1.09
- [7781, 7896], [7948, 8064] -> 1.05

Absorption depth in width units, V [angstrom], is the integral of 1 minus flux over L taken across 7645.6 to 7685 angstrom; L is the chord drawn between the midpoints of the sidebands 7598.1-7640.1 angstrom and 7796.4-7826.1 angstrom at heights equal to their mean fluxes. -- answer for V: 1.8 angstrom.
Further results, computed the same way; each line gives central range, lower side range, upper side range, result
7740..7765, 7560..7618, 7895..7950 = 0.59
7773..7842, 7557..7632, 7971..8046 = 1.80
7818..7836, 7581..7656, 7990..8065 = 0.68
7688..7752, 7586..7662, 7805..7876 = 1.35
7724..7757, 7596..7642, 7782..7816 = 0.19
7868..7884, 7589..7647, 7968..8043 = 0.36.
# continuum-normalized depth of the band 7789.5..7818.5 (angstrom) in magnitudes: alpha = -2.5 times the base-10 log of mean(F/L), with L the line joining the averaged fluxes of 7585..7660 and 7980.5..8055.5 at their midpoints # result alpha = 0.01 mag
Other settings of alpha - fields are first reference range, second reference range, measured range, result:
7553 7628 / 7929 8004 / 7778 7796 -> 0.02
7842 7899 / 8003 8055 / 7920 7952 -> 0.01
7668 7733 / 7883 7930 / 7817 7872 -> 0.01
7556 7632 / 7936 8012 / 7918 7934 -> 0.01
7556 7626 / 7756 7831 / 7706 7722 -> 0.03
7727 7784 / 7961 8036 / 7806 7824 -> 0.00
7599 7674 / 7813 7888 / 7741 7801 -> 0.00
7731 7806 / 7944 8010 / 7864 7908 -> 0.00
